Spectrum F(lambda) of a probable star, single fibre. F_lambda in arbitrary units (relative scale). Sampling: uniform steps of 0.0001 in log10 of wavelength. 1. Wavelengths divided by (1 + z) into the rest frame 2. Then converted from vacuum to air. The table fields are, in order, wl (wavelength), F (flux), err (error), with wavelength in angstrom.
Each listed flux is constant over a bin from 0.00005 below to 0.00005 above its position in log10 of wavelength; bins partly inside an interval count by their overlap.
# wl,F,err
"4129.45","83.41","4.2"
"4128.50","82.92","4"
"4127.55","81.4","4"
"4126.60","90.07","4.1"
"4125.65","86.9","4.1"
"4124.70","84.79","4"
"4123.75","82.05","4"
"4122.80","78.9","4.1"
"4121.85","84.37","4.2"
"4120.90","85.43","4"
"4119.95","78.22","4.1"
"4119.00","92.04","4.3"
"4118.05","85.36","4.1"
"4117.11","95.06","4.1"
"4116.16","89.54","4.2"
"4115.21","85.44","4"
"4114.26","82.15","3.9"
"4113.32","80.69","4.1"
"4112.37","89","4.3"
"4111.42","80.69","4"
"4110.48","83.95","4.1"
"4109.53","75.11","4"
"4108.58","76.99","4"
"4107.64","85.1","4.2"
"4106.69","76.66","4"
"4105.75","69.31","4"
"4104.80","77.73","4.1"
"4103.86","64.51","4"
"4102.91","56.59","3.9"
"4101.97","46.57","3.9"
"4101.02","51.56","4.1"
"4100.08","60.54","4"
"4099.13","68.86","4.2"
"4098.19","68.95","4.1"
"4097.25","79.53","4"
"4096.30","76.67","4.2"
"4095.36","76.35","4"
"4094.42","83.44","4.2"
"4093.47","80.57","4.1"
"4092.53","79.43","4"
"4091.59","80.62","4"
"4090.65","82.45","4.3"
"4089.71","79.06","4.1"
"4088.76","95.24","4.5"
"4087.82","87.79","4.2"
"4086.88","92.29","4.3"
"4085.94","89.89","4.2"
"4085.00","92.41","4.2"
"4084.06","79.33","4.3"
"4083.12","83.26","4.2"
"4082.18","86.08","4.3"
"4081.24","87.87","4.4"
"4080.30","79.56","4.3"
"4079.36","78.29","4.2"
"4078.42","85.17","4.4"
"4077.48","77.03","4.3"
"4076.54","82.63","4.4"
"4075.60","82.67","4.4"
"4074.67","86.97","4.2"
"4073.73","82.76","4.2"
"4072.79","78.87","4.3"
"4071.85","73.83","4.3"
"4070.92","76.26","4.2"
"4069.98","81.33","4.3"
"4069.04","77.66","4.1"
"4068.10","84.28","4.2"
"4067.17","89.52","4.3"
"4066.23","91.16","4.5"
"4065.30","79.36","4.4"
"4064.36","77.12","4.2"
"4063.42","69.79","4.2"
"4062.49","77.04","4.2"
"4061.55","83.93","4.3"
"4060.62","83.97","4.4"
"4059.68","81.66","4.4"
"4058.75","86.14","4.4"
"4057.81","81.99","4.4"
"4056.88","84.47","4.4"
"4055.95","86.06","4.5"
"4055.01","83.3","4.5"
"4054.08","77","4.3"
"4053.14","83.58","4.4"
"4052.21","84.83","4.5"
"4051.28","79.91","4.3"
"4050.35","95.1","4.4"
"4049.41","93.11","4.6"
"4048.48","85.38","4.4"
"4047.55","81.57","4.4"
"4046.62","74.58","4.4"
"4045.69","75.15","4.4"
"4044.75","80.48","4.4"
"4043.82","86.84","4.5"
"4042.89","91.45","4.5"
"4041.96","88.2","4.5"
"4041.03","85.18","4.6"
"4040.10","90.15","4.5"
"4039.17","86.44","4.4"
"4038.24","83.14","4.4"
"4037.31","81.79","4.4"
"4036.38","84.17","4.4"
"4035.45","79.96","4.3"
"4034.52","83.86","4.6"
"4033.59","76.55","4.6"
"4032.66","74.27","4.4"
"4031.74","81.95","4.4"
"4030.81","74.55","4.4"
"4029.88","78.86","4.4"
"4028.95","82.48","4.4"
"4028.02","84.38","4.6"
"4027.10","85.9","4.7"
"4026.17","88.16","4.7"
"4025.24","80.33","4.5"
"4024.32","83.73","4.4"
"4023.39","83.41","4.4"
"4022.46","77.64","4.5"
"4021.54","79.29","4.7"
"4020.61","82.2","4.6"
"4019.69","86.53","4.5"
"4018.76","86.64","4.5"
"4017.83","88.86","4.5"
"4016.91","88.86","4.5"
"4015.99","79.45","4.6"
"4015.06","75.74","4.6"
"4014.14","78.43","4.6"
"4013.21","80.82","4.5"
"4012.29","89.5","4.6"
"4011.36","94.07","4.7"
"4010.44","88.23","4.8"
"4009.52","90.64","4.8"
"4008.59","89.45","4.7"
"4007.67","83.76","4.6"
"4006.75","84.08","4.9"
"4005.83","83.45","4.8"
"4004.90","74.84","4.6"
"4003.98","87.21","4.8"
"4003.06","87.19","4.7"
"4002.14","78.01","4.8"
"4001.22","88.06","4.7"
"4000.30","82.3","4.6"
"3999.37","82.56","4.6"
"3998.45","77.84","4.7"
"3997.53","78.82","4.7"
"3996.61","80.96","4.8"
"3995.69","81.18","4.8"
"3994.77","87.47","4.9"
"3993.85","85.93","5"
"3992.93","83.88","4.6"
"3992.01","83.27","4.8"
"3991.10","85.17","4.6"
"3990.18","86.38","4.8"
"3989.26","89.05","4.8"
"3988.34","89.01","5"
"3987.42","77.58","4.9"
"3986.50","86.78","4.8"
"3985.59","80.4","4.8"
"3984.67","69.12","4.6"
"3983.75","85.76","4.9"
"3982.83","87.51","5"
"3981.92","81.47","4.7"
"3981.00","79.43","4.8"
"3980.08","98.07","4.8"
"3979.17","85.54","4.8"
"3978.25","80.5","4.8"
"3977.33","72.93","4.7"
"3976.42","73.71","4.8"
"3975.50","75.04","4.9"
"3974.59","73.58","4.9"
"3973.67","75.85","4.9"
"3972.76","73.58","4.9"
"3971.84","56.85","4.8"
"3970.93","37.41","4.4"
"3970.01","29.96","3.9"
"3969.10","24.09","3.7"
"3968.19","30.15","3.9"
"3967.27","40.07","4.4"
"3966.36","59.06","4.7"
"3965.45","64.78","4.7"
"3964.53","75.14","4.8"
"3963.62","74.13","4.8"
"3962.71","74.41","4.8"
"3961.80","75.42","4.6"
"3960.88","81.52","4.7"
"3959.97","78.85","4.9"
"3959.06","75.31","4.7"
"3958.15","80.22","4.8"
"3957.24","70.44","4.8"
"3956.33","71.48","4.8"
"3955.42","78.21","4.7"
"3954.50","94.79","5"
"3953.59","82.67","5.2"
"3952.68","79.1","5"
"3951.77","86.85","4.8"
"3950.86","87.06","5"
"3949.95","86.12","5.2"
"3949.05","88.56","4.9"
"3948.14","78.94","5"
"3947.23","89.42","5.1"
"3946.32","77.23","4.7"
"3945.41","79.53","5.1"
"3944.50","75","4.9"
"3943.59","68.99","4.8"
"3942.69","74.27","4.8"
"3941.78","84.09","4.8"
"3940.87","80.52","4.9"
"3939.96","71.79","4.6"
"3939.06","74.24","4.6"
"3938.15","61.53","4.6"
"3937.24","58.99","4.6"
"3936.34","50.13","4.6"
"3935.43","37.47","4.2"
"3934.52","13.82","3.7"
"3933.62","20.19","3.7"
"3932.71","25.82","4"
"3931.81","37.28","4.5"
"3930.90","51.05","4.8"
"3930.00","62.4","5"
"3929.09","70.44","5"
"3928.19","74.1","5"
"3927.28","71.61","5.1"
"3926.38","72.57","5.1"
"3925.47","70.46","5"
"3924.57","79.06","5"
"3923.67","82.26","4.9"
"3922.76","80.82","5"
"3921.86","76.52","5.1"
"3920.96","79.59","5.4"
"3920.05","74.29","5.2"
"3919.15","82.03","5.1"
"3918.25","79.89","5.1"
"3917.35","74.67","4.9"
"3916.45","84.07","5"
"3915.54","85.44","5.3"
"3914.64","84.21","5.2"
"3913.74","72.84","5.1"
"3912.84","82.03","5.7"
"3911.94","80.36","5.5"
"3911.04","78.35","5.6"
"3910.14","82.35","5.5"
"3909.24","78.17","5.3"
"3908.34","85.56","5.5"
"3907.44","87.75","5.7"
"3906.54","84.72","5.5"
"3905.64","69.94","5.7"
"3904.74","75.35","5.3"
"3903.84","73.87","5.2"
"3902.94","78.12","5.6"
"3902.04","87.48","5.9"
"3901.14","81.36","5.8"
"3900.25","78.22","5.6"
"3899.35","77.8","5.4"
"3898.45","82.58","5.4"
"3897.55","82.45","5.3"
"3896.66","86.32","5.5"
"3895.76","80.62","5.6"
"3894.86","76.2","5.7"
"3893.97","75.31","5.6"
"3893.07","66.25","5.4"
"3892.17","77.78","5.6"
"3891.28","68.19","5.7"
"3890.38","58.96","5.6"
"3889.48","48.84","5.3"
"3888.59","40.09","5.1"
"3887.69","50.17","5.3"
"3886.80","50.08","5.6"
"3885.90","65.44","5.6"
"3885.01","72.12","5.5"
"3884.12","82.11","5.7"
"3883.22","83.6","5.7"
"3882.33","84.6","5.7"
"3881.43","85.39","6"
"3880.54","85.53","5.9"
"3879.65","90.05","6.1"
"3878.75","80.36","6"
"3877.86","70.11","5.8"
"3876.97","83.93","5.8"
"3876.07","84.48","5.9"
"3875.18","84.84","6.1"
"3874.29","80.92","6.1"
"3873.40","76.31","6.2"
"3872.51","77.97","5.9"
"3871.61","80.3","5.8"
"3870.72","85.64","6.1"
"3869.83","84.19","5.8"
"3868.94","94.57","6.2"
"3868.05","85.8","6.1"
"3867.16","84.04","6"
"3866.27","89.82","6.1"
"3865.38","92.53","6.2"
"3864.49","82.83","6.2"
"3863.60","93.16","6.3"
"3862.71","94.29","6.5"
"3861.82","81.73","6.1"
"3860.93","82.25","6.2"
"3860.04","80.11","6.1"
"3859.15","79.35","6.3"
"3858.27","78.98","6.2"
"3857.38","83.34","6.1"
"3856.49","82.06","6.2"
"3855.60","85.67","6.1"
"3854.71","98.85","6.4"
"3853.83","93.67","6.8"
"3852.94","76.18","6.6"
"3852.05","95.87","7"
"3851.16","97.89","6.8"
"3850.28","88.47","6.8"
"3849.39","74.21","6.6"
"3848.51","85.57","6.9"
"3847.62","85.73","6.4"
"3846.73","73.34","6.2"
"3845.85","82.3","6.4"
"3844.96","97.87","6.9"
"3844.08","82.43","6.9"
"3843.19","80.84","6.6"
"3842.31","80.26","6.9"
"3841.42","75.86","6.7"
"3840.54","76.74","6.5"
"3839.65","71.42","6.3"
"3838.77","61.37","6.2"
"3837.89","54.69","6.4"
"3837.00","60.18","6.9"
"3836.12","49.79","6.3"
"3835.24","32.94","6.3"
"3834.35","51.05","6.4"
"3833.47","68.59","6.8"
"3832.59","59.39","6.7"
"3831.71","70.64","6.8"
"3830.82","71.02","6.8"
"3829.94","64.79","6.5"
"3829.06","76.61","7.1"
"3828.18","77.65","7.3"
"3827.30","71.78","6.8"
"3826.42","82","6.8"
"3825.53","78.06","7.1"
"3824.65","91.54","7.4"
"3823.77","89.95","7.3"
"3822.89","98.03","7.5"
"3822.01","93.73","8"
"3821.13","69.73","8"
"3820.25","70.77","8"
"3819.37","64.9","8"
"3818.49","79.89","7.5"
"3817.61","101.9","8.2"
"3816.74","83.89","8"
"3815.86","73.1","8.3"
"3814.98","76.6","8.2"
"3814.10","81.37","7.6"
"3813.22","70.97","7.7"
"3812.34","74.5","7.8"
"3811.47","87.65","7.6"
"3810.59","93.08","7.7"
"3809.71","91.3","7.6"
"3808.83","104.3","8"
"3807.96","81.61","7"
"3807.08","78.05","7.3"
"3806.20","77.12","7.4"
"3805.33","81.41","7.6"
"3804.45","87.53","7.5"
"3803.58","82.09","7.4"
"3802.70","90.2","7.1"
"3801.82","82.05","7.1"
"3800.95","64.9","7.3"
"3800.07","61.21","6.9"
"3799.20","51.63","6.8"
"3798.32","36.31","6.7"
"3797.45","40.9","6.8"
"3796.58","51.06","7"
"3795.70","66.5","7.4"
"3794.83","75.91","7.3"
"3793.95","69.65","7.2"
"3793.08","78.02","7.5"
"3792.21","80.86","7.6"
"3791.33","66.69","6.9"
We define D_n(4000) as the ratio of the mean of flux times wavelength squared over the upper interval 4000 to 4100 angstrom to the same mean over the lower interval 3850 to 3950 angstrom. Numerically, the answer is 1.2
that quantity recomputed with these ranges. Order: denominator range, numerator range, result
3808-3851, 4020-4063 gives 1.20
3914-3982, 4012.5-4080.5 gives 1.24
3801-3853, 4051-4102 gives 1.17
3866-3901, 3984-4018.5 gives 1.16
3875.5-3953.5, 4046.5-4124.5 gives 1.20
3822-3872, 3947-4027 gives 1.06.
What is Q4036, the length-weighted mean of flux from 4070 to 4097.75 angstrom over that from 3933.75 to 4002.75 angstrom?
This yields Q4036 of 1.1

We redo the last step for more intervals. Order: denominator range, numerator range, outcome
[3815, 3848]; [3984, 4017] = 1.12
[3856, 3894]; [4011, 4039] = 1.06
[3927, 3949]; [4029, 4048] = 1.31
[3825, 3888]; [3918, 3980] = 0.88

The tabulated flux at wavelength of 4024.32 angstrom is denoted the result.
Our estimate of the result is 83.73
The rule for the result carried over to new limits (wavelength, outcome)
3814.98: 76.6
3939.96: 71.79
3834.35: 51.05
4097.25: 79.53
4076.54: 82.63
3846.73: 73.34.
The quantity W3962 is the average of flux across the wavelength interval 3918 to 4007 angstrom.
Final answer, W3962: 73.1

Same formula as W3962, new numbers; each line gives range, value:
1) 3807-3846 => 76.3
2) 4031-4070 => 82.9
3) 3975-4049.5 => 83.1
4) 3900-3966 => 73.6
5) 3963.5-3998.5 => 73.2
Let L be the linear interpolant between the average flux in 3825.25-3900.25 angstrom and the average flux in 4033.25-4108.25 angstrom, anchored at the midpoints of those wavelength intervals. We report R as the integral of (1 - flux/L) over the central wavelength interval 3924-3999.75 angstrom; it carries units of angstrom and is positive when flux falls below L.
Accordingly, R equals 6.90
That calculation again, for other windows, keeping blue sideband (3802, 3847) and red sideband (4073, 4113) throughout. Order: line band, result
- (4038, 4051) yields -1.19 angstrom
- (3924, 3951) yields 4.20 angstrom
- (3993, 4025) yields -2.31 angstrom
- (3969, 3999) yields 0.42 angstrom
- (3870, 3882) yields -0.74 angstrom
